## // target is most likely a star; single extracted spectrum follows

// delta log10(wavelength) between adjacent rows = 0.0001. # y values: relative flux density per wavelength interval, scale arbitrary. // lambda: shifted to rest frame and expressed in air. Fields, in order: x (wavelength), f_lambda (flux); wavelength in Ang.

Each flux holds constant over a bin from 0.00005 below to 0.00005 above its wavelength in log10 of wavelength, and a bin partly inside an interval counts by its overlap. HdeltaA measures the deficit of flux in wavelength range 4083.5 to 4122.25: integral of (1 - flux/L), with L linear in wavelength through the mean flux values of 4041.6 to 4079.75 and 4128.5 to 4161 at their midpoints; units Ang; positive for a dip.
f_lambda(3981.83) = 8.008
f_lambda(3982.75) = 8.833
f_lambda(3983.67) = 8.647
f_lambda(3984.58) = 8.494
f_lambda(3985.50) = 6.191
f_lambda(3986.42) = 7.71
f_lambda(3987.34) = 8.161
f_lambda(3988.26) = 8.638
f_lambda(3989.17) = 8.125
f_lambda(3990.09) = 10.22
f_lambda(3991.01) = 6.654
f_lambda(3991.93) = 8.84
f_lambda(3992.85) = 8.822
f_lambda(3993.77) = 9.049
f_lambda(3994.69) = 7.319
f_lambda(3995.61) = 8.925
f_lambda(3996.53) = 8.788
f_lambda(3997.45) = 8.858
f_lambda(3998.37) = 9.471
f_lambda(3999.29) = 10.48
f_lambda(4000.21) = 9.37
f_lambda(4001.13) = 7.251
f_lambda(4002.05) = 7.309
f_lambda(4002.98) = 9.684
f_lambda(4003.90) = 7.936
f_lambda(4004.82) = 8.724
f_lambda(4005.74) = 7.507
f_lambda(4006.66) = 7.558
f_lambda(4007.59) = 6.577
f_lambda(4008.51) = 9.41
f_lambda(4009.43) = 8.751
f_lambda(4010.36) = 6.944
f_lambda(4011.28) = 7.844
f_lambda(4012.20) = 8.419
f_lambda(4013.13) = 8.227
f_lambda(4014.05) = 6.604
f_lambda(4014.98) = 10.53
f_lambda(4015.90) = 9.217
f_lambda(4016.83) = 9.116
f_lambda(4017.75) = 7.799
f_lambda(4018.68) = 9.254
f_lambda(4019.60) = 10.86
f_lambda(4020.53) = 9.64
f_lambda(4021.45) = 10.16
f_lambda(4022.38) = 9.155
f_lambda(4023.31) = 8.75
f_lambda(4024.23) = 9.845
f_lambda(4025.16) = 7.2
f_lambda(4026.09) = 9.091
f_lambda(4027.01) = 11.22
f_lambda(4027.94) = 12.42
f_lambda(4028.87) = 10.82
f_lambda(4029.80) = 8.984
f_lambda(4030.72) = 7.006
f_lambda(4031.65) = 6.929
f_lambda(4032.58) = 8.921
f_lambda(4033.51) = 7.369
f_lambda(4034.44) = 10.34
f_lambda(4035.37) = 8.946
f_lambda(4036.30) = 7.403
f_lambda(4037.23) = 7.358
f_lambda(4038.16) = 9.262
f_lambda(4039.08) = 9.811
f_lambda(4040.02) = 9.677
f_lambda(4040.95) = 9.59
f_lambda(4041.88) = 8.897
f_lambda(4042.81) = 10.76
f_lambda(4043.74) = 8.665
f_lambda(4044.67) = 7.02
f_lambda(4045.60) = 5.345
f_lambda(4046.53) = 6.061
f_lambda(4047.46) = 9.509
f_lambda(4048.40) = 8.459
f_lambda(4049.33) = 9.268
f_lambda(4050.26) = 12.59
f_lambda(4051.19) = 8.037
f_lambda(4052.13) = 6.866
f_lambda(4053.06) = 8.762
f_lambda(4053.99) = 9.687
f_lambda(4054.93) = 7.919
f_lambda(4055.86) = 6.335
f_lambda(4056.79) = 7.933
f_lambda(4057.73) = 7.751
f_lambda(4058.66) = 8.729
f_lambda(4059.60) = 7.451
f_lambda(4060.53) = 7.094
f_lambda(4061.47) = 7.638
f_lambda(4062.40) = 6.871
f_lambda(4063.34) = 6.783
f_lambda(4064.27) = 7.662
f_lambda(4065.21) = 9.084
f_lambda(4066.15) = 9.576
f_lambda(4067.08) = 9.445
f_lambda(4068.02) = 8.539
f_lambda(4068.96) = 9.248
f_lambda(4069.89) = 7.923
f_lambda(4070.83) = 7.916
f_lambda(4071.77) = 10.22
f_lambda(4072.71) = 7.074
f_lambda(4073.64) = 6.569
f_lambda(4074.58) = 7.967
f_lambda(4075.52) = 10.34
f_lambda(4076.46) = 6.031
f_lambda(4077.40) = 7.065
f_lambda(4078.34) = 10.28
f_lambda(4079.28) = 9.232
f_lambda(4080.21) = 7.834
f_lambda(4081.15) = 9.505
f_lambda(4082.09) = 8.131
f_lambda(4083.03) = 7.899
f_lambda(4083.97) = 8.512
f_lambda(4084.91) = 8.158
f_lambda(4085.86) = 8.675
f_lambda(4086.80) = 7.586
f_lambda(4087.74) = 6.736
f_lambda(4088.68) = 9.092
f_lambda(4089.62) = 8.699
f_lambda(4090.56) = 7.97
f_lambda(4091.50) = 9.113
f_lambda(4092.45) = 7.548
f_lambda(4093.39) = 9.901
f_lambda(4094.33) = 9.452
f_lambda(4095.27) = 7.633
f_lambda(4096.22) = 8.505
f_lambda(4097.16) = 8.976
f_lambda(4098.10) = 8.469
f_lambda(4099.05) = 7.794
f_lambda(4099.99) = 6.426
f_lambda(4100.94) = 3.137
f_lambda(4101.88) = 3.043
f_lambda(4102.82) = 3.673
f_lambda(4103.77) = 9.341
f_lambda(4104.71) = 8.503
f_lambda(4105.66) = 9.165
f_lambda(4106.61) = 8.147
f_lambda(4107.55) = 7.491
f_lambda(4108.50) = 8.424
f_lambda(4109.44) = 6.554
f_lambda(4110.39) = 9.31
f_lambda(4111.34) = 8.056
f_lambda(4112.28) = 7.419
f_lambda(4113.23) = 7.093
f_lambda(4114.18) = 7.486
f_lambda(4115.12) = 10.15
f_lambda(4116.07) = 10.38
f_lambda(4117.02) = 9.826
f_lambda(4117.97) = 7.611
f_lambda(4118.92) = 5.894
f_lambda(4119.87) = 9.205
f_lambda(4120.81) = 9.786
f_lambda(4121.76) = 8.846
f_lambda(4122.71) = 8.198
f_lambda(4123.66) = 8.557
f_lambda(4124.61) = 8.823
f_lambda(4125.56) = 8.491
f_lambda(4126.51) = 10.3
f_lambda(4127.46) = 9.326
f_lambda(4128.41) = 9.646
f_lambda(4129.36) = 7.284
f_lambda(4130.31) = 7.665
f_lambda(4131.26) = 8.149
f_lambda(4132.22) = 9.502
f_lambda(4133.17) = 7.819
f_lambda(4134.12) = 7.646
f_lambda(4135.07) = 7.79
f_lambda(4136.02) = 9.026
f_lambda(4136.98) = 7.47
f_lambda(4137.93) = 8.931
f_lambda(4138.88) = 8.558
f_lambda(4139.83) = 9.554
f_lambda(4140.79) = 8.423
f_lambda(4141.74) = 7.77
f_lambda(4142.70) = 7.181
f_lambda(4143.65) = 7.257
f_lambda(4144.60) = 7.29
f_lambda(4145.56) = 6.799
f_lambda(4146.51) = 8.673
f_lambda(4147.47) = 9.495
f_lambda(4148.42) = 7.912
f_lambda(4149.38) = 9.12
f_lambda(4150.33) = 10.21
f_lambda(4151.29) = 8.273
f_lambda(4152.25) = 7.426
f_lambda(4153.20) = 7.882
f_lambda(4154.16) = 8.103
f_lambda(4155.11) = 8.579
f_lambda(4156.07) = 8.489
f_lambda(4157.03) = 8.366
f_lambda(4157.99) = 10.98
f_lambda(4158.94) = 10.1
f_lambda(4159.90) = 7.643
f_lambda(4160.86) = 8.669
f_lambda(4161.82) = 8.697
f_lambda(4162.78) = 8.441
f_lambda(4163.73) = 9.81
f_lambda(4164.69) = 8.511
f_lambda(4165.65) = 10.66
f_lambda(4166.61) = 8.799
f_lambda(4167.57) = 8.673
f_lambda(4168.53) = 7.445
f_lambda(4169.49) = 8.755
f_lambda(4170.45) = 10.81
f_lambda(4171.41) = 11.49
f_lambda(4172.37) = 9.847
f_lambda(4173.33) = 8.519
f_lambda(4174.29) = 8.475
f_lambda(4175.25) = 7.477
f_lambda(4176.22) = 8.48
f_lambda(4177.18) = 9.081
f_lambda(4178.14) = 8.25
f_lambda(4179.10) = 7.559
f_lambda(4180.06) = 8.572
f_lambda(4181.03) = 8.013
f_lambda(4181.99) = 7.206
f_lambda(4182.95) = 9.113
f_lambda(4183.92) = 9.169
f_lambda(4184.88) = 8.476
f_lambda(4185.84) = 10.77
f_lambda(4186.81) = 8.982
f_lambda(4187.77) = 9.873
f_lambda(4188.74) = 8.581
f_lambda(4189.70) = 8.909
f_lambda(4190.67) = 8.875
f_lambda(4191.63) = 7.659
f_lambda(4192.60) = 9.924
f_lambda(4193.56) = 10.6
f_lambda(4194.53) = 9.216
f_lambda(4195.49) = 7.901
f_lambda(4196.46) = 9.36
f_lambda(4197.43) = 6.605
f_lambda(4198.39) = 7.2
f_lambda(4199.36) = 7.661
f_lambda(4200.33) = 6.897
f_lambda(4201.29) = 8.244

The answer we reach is 1.48 Ang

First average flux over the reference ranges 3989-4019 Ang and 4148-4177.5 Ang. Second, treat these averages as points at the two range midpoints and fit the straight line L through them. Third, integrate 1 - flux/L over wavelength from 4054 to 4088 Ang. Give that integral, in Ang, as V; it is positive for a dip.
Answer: 2.0 Ang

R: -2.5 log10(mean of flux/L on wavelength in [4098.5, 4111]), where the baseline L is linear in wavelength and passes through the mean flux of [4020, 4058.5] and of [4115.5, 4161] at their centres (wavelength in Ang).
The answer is 0.22 mag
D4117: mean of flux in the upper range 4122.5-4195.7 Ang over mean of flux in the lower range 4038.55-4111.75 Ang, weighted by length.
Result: 1.1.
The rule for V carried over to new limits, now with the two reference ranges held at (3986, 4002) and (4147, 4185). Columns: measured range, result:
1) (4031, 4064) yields 1.5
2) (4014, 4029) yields -1.6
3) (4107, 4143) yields 1.4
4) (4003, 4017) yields 0.6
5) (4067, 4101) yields 1.8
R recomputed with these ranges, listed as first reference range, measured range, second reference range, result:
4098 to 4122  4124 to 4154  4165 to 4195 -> -0.019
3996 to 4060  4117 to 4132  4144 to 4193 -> 0.021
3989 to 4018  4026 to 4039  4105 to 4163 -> -0.072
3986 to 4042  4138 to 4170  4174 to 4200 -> 0.005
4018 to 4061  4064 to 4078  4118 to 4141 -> 0.044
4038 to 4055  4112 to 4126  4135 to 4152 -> -0.013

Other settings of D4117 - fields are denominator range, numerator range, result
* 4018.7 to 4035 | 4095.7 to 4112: 0.79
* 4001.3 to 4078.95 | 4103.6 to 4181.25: 1.01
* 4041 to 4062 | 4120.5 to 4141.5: 1.04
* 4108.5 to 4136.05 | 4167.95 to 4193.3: 1.05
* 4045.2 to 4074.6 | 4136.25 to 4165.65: 1.05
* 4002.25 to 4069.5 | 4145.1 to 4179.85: 1.02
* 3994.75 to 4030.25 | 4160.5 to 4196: 1.00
